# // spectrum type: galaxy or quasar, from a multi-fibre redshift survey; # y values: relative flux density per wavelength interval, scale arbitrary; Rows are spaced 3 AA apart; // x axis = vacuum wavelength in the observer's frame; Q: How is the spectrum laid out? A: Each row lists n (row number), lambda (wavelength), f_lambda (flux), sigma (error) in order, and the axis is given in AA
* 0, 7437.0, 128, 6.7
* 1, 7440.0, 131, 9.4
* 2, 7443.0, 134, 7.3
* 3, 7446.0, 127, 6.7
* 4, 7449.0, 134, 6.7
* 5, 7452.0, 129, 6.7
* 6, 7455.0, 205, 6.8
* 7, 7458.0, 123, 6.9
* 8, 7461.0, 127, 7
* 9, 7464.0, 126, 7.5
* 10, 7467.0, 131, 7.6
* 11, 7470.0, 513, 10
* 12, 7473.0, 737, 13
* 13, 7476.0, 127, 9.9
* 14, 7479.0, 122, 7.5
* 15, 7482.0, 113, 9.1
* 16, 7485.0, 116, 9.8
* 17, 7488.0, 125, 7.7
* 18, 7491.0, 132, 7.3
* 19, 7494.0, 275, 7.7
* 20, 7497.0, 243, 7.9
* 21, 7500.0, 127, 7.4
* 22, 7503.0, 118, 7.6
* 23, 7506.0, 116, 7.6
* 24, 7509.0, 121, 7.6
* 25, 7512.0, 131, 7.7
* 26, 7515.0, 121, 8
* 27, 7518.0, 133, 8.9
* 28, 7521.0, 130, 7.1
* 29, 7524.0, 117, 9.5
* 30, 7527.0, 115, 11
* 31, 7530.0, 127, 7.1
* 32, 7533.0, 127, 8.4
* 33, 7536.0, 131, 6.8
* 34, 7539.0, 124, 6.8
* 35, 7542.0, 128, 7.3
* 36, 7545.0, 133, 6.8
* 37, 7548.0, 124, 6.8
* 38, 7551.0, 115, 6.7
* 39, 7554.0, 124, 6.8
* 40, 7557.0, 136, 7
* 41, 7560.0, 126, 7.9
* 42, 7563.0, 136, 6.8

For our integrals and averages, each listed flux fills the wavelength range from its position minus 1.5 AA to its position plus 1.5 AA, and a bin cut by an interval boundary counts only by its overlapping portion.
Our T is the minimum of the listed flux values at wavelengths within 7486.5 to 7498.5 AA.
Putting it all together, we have 125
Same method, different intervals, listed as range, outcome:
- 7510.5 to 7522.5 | 121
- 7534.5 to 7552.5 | 115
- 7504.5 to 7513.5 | 116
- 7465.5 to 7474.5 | 131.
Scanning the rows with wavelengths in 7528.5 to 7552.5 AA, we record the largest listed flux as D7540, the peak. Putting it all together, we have 133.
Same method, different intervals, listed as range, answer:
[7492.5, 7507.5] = 275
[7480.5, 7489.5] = 125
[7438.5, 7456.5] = 205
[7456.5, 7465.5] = 127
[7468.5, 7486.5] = 737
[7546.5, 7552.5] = 124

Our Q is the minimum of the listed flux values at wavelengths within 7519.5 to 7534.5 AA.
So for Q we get 115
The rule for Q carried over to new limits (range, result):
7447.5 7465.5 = 123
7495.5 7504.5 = 118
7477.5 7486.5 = 113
